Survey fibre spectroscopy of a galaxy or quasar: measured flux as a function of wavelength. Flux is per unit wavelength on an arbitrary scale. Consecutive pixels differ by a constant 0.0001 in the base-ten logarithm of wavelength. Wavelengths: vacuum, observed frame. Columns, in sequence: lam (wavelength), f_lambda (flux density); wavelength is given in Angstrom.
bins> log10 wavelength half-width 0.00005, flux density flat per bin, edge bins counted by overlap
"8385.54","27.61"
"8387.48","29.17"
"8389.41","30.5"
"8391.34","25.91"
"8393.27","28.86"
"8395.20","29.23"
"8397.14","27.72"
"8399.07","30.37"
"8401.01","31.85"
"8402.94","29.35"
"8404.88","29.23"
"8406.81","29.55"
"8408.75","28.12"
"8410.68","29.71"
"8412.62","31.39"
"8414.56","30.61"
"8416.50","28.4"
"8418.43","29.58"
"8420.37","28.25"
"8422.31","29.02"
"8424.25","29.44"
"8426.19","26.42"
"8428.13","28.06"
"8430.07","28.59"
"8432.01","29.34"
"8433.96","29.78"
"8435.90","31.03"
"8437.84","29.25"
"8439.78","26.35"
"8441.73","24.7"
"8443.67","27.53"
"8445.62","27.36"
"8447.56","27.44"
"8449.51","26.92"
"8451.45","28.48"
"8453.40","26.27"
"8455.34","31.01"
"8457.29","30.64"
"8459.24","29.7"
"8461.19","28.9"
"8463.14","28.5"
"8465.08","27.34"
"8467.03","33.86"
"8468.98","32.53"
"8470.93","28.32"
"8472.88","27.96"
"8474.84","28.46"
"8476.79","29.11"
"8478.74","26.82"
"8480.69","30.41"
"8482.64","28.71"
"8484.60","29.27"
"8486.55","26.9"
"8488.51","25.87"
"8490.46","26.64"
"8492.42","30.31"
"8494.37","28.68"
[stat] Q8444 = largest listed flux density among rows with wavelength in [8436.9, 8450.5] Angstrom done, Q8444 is 29.25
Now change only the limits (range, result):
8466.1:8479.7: 33.86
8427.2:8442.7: 31.03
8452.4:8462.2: 31.01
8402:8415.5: 31.39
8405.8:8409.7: 29.55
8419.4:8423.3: 29.02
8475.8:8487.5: 30.41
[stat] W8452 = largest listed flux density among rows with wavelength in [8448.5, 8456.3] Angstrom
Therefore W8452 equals 31.01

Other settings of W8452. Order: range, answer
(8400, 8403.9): 31.85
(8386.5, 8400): 30.5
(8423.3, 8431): 29.44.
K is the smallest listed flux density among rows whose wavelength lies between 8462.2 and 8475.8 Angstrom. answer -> 27.34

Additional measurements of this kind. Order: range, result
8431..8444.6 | 24.7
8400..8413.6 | 28.12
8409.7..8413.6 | 29.71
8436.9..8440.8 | 26.35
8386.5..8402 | 25.91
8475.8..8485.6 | 26.82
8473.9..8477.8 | 28.46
